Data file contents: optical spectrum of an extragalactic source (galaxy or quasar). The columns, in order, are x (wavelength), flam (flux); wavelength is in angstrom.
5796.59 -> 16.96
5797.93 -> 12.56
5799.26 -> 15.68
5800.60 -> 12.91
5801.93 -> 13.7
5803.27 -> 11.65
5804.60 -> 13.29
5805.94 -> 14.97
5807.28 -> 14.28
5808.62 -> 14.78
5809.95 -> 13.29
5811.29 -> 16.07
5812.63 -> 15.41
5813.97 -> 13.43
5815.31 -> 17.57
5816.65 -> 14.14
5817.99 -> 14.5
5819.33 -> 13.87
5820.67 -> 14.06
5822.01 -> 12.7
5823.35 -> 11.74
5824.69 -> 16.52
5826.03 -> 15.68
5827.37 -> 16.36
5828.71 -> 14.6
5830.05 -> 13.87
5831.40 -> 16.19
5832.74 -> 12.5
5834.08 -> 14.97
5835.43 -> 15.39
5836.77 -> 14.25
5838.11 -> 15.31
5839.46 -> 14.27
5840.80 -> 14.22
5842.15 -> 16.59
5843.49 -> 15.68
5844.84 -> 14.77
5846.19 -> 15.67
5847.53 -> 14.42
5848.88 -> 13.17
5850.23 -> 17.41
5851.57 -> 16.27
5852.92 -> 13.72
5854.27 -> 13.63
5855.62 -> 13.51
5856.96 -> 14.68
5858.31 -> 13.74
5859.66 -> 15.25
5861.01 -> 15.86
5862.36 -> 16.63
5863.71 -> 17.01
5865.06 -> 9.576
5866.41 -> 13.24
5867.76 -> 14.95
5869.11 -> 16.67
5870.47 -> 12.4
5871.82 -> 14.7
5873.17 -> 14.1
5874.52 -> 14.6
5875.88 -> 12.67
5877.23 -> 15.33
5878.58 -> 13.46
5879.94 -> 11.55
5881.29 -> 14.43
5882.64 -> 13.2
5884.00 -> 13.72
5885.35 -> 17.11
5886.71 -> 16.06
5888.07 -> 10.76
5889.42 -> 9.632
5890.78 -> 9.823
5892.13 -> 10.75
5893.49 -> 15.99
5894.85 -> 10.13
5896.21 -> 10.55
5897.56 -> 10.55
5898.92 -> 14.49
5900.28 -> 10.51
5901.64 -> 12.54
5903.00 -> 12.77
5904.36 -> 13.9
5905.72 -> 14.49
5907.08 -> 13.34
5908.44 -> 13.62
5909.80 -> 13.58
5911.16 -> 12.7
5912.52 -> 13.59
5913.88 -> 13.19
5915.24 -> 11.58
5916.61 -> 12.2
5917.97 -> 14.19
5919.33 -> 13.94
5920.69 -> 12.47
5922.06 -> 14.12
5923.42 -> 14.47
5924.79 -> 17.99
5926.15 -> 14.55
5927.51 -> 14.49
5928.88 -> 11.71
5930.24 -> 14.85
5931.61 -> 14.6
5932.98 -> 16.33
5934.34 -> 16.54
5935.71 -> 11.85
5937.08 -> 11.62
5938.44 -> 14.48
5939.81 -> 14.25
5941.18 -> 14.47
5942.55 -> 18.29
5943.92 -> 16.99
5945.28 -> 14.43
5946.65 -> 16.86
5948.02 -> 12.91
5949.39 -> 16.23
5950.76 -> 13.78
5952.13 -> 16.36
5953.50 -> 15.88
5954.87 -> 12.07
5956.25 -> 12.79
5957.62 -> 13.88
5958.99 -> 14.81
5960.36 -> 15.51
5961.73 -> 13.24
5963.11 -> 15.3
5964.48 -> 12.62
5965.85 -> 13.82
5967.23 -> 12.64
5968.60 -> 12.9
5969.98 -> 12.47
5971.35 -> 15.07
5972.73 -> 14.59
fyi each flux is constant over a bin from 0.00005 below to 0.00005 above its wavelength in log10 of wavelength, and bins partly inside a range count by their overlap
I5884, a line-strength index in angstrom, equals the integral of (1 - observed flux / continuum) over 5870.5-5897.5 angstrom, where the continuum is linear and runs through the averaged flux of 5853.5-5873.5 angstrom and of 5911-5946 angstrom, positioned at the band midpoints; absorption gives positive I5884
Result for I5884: 2.5 angstrom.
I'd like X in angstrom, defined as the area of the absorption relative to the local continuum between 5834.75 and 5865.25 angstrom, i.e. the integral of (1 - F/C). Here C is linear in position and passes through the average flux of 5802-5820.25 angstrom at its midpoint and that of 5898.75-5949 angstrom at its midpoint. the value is -1.4 angstrom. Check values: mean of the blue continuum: 14.4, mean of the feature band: 14.9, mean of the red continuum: 14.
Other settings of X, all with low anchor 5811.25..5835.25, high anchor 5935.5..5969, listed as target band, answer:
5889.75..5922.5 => 4.1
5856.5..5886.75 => 0.4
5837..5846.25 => -0.3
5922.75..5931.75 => -0.2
